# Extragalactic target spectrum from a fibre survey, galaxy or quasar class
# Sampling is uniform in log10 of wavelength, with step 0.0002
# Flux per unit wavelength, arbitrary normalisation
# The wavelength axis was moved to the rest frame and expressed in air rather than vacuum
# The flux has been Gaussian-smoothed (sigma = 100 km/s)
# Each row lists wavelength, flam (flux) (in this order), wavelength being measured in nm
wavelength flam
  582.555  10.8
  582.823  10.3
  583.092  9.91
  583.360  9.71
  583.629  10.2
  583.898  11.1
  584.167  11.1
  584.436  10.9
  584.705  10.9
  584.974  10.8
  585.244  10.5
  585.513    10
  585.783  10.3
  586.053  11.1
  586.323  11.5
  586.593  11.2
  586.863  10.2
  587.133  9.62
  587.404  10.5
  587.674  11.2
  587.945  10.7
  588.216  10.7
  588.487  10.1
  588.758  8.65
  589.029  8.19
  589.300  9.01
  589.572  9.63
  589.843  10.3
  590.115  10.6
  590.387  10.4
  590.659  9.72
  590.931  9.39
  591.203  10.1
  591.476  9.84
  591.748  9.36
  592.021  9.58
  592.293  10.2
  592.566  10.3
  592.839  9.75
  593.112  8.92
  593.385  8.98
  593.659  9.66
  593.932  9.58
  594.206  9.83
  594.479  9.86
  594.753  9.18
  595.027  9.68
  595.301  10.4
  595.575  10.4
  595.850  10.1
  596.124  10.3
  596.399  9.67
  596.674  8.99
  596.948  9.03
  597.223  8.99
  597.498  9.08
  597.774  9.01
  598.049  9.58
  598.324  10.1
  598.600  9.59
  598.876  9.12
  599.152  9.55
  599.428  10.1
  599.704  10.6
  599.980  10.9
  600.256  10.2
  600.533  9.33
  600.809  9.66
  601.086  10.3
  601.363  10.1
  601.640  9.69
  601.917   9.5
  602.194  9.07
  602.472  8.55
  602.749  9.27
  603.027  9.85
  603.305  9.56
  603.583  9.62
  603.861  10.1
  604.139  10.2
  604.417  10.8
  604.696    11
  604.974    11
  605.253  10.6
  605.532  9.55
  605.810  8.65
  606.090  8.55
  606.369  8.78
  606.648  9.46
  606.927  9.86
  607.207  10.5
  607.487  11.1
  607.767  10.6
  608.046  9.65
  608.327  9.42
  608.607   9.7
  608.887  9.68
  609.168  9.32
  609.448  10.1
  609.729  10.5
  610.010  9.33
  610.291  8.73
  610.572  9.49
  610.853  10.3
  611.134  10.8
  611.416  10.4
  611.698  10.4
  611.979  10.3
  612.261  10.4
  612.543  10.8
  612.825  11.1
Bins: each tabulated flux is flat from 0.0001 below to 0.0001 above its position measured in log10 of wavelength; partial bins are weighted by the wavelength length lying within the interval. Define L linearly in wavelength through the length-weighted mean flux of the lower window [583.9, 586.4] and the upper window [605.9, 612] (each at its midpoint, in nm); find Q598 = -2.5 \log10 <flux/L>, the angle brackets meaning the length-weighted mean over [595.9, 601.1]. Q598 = 0.06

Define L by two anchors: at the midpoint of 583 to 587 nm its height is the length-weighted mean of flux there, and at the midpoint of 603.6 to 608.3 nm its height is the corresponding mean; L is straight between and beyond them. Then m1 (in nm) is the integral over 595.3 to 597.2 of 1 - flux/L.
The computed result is 0.10 nm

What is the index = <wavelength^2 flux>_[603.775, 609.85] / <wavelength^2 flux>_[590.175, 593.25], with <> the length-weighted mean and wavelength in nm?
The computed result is 1.07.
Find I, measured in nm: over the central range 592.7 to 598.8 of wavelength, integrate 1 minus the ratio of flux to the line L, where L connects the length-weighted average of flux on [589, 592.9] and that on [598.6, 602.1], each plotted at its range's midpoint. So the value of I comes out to 0.17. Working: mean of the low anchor 9.8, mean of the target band 9.57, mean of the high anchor 9.9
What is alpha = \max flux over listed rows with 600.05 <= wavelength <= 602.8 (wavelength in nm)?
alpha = 10.3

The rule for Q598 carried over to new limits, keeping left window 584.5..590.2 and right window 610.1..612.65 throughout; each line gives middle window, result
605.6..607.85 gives 0.06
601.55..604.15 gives 0.08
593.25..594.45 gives 0.08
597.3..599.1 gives 0.09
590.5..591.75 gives 0.06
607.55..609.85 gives 0.03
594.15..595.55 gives 0.04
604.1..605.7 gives -0.03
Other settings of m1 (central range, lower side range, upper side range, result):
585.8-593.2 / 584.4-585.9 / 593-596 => 0.09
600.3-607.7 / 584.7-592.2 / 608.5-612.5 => 0.16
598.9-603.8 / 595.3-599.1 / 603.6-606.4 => 0.01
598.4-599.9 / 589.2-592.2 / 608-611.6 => 0.00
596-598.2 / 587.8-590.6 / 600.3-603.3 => 0.07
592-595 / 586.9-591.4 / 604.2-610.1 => 0.09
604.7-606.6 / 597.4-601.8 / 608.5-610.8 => 0.02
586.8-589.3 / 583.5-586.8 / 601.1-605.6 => 0.17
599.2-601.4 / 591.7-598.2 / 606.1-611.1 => -0.10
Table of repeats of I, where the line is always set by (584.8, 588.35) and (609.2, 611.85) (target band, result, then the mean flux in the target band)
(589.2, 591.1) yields 0.12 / 9.88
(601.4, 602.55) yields 0.10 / 9.31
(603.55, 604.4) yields 0.00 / 10.1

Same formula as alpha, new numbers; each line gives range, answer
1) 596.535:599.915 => 10.6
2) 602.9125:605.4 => 11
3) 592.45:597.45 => 10.4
